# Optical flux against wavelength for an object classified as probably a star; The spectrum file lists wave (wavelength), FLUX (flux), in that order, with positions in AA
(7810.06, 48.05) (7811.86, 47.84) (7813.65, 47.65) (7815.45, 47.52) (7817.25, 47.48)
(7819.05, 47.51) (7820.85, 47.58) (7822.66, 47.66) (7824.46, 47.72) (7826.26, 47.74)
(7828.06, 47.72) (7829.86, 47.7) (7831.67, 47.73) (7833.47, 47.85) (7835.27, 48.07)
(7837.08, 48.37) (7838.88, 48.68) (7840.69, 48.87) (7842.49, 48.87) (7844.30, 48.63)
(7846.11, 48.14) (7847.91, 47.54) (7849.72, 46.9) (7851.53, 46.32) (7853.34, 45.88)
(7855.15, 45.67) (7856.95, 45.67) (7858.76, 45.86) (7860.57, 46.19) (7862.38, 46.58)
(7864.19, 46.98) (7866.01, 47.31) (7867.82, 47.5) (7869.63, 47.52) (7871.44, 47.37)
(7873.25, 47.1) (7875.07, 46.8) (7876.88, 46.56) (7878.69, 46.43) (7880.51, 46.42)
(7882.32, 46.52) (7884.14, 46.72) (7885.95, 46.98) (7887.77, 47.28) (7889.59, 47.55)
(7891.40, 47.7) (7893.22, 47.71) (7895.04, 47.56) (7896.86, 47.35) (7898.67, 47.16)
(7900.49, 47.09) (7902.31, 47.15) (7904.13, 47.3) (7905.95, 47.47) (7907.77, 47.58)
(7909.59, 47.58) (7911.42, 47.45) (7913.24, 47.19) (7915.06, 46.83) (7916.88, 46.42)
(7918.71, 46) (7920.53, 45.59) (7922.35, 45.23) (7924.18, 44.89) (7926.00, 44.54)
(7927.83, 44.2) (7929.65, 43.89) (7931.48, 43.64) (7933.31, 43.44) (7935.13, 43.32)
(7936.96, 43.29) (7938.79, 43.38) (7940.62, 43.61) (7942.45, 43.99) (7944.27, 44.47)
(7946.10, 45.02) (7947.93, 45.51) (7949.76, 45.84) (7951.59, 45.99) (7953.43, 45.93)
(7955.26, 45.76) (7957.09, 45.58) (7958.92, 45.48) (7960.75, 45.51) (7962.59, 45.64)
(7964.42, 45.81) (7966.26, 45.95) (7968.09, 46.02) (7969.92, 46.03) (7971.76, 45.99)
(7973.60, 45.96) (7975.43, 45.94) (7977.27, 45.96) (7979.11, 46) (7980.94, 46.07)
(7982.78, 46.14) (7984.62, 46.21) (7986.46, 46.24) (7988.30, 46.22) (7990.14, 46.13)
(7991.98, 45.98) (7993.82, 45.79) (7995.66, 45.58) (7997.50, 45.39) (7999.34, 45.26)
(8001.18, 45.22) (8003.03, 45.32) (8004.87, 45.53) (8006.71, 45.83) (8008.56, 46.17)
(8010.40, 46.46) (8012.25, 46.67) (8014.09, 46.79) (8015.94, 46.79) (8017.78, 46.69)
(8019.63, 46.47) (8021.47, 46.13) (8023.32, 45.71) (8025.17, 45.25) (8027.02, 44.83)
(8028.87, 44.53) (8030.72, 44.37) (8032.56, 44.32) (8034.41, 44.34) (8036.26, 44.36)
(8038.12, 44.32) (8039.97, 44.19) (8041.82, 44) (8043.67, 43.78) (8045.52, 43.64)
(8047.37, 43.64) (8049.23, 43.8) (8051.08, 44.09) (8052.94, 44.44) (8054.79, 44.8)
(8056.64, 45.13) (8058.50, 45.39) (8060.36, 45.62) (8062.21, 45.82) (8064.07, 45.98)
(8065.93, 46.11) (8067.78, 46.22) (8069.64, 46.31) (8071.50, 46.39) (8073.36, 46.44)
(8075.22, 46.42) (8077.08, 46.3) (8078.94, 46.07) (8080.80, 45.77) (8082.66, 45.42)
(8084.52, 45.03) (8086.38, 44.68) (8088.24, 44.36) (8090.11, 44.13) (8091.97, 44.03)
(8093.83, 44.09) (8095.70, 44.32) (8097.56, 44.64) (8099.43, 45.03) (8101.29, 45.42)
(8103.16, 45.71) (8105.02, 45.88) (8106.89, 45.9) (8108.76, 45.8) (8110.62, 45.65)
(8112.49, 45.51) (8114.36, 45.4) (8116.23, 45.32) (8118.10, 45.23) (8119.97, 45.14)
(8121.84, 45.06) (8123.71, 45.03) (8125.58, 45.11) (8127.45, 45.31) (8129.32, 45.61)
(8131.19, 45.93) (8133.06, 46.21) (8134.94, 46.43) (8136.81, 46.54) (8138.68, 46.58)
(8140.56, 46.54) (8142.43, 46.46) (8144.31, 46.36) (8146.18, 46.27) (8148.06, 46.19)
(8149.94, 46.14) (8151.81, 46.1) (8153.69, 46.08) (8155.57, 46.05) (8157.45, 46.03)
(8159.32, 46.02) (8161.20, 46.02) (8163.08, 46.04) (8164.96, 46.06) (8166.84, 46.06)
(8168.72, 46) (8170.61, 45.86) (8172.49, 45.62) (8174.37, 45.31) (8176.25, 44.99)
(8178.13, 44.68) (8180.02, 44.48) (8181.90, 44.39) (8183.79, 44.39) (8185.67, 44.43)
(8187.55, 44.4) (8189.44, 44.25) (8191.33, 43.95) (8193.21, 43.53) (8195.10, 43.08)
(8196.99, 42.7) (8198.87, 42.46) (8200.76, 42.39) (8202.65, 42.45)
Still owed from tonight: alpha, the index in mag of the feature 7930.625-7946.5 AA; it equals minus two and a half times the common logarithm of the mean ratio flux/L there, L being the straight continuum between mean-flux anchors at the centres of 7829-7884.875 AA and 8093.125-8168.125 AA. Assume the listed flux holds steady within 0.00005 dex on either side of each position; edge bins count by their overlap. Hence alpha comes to 0.07 mag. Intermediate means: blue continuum 47.2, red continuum 45.7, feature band 43.8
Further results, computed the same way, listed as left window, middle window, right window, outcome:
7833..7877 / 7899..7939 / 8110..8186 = 0.03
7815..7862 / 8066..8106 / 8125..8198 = 0.01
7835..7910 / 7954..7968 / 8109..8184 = 0.02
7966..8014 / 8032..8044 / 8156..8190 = 0.04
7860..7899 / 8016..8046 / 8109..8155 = 0.03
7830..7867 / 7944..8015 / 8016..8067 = 0.00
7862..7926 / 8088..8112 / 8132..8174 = 0.03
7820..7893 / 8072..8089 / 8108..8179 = 0.01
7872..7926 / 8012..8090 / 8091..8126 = 0.01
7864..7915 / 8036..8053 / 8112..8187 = 0.06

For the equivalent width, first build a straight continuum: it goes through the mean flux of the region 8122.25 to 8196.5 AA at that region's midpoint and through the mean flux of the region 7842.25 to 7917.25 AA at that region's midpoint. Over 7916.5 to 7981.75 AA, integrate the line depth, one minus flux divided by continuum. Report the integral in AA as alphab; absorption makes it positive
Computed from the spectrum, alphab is 2.11 AA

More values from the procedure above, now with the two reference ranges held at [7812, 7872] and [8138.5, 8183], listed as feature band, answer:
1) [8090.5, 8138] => 0.7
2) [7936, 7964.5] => 1.1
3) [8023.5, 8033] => 0.4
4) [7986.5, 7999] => 0.2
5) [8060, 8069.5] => 0.1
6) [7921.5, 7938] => 1.0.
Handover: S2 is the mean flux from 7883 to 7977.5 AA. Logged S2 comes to 45.9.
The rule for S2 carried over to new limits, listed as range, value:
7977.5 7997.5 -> 46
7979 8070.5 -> 45.4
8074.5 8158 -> 45.6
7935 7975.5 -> 45.2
